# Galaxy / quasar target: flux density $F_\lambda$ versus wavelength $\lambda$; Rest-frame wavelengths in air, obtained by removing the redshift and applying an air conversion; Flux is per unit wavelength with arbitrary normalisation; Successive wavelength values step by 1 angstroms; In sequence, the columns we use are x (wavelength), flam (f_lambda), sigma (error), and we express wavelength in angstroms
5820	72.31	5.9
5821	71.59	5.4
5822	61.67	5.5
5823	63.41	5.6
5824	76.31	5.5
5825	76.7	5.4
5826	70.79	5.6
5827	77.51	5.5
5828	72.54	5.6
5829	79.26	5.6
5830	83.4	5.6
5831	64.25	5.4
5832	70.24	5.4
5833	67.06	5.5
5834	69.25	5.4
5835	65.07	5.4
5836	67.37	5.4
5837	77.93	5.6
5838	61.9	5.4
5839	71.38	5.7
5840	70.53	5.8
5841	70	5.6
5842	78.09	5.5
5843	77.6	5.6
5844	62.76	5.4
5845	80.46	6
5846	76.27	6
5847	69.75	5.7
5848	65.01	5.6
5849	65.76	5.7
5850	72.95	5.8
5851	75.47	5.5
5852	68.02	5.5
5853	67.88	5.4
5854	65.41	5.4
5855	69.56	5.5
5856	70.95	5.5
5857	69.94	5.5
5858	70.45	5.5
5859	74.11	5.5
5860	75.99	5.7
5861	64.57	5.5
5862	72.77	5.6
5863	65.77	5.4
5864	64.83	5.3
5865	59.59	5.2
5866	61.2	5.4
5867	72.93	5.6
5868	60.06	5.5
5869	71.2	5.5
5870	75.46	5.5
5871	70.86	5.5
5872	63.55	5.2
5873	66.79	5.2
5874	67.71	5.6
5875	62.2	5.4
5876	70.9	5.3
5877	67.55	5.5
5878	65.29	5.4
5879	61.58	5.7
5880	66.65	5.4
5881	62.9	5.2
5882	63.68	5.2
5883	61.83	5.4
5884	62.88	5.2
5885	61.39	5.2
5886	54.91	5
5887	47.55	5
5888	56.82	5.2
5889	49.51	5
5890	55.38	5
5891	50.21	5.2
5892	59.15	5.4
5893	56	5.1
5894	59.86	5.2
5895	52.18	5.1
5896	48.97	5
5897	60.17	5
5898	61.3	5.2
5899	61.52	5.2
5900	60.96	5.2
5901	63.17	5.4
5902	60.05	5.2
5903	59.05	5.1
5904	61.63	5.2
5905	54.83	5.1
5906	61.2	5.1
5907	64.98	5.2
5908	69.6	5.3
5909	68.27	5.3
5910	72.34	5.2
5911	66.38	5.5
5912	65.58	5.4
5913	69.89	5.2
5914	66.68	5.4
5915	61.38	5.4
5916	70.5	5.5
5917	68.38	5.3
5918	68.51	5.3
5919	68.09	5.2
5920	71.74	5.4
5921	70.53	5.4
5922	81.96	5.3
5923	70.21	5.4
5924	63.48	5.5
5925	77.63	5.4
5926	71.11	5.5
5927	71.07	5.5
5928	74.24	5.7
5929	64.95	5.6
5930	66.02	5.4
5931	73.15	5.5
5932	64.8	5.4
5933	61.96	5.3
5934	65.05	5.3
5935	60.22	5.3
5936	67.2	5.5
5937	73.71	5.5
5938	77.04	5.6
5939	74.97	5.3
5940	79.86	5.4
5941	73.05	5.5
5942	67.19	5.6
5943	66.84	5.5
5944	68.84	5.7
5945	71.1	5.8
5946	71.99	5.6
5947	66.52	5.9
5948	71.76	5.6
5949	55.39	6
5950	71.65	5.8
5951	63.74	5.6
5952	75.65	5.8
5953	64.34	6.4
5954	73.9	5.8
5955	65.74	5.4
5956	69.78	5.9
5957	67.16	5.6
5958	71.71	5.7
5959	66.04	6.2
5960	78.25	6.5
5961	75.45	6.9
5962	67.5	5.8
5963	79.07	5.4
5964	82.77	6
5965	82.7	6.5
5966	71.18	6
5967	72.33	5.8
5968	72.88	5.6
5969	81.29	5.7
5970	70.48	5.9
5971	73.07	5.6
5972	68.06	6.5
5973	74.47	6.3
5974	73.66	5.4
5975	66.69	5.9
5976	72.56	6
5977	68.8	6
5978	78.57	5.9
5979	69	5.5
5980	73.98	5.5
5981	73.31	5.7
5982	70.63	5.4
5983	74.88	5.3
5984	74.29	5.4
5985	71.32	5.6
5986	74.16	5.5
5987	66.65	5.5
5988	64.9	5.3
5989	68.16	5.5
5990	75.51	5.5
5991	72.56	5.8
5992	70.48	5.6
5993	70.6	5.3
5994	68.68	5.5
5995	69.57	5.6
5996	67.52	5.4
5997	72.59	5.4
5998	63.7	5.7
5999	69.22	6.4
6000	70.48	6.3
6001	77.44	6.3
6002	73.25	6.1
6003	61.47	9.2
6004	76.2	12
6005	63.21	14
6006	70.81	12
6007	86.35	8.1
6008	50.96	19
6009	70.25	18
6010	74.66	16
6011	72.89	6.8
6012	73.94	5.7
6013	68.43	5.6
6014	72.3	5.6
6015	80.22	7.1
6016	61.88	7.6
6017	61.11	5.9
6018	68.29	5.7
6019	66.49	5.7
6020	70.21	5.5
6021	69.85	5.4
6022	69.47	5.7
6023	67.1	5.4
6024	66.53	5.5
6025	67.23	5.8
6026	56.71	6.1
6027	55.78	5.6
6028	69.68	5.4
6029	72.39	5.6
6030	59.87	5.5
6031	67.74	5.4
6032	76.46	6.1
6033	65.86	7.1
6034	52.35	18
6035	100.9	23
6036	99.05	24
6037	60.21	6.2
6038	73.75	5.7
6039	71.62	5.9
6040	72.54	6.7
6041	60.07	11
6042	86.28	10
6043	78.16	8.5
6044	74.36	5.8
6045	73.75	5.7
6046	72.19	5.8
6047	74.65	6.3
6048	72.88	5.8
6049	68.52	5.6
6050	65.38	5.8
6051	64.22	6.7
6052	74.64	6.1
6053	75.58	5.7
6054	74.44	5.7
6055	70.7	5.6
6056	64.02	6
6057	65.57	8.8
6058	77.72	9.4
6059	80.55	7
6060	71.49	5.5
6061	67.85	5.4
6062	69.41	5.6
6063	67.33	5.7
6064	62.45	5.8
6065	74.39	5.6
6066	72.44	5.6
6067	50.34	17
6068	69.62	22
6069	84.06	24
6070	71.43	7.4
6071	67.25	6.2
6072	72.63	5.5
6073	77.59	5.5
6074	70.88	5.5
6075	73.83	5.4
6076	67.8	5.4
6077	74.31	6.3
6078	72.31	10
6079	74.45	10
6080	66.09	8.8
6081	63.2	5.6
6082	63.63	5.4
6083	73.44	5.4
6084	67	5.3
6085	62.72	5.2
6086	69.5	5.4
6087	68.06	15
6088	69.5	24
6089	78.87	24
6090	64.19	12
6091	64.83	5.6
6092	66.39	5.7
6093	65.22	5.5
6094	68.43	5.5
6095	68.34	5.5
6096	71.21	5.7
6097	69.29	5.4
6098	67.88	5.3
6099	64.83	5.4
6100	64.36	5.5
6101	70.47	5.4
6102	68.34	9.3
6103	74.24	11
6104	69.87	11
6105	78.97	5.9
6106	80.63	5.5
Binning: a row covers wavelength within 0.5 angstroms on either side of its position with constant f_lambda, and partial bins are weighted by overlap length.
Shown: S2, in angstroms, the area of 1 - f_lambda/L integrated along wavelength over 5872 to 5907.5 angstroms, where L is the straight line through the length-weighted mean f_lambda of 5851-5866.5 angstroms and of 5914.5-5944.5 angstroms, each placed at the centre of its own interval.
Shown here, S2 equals 4.6 angstroms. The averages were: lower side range 68.3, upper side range 69.8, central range 60.1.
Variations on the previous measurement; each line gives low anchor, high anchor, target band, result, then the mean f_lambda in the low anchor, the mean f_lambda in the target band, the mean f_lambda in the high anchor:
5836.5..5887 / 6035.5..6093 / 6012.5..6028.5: 0.7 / 67.9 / 67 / 70.8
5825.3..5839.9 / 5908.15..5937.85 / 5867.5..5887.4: 1.6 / 71.3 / 64.3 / 68.9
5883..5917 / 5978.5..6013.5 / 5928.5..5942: -1.1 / 60.6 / 69.3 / 70.6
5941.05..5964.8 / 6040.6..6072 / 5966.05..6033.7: 0.7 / 70.3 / 70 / 71.1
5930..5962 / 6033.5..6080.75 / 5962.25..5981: -1.0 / 69.4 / 73.9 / 71.9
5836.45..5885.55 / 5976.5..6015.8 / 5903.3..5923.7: 0.6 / 68.4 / 67.5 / 71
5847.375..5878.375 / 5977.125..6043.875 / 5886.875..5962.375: 3.3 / 68.2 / 66.2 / 70.5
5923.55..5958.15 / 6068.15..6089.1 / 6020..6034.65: 0.9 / 69.2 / 66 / 70.7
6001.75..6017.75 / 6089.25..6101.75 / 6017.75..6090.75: -1.9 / 69.8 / 70.3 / 67.4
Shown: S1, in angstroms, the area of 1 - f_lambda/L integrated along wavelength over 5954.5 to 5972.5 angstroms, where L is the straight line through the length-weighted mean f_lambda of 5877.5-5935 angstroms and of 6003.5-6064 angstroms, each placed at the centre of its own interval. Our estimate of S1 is -1.7 angstroms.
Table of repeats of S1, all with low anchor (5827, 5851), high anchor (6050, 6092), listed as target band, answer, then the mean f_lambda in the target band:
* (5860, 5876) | 0.9 angstroms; 67.1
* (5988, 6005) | 0.1 angstroms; 70.1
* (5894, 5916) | 2.6 angstroms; 62.5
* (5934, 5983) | -0.6 angstroms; 71.5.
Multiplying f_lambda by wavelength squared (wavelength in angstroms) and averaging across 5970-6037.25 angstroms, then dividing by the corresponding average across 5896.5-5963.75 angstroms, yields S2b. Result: 1.06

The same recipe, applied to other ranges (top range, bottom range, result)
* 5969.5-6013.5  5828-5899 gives 1.12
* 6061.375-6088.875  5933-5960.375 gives 1.05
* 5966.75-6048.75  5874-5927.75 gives 1.16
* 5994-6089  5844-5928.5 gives 1.13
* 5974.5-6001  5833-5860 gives 1.05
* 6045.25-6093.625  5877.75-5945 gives 1.14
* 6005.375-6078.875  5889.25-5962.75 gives 1.10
